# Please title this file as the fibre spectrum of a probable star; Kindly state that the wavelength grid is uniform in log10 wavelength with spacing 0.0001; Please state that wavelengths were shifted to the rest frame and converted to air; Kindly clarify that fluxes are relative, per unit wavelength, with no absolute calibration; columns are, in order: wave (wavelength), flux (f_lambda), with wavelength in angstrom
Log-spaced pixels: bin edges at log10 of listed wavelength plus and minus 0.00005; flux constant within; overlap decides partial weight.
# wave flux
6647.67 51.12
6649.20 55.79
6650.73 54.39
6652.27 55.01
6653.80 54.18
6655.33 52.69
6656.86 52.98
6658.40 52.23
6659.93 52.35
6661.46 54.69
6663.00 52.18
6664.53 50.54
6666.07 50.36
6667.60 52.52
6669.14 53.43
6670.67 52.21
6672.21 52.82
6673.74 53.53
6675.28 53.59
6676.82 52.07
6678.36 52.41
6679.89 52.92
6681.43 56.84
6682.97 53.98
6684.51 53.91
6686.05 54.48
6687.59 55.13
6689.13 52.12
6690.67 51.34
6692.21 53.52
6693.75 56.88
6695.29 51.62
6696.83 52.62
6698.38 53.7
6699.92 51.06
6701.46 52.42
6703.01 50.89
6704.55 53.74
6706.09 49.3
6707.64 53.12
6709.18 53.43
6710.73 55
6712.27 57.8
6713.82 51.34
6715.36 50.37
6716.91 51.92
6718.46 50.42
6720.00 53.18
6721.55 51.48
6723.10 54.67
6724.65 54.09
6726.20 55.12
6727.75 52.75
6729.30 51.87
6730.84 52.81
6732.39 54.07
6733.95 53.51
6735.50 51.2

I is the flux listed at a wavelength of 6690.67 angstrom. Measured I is 51.34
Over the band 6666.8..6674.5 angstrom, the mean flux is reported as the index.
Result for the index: 53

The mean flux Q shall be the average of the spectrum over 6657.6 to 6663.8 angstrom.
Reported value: 52.8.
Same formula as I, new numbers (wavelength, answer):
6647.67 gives 51.12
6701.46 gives 52.42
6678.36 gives 52.41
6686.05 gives 54.48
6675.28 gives 53.59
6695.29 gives 51.62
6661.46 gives 54.69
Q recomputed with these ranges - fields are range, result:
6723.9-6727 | 54.6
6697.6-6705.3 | 52.3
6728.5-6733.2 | 52.9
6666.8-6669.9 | 53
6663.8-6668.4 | 51.1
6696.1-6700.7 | 52.4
